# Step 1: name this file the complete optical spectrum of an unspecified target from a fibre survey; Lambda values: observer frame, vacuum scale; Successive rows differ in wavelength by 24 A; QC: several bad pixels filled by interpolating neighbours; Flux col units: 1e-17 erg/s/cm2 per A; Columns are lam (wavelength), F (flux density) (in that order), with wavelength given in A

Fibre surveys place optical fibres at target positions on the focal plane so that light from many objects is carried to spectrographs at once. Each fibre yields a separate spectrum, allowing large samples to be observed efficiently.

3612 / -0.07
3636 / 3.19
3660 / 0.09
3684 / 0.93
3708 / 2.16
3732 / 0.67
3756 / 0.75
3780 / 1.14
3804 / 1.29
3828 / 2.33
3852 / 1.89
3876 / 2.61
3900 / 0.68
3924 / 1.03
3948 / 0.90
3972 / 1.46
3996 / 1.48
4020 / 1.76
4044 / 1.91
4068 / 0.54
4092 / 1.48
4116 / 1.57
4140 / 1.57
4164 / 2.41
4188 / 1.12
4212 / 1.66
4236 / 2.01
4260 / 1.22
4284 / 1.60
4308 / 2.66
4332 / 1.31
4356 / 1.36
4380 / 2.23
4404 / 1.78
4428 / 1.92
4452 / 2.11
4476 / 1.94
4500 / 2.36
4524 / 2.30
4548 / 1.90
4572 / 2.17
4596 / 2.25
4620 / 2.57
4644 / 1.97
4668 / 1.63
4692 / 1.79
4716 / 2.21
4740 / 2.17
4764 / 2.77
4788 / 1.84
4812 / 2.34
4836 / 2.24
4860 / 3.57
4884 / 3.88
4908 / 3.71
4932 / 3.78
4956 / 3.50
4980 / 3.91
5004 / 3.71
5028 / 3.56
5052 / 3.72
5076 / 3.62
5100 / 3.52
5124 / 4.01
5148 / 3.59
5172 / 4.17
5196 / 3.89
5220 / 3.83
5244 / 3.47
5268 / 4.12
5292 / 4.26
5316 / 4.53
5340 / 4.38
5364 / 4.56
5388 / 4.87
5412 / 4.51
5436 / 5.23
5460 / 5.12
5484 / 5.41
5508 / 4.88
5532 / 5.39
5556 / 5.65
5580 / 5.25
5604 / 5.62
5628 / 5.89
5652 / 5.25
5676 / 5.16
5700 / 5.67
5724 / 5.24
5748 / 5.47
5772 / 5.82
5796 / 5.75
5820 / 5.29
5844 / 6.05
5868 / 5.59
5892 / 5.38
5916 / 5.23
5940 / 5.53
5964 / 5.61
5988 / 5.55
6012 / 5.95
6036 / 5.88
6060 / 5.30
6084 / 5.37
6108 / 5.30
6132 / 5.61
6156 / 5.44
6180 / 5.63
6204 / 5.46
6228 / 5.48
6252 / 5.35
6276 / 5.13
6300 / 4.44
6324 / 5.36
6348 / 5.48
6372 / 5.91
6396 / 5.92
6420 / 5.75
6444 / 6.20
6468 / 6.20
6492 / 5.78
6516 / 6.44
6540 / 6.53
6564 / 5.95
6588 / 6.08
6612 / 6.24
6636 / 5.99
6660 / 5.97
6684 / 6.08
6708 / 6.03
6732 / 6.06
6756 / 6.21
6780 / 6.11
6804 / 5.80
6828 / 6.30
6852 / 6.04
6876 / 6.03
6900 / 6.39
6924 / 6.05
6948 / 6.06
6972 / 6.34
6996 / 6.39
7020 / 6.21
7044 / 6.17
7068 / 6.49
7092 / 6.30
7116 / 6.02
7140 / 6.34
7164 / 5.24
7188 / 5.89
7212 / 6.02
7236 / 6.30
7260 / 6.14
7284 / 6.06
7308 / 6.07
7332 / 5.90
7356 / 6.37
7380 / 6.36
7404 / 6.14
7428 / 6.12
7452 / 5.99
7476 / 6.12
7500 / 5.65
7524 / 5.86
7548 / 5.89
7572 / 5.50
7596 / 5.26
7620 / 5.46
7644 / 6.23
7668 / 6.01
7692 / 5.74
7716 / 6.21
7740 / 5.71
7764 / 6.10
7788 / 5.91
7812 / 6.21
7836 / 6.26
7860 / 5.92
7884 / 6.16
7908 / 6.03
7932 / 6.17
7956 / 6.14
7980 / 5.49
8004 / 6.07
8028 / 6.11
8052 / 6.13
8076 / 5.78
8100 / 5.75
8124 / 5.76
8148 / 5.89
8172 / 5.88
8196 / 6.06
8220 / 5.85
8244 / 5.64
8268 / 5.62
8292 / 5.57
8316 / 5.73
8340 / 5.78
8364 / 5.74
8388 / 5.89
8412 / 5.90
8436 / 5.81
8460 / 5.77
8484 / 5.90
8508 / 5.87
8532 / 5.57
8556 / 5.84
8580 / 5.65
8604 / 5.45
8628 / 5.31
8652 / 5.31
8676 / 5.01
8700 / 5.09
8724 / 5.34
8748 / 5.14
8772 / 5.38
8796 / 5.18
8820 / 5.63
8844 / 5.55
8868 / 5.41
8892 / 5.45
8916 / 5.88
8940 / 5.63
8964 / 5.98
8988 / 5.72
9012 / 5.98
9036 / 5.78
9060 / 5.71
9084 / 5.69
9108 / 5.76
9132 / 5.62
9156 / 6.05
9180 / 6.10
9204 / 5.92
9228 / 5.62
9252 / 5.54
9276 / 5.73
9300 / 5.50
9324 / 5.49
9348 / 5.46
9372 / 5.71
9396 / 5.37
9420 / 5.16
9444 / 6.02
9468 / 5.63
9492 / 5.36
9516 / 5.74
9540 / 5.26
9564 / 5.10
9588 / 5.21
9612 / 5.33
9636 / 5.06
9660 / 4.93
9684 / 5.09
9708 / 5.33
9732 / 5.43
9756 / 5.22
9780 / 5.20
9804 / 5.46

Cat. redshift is 0.22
